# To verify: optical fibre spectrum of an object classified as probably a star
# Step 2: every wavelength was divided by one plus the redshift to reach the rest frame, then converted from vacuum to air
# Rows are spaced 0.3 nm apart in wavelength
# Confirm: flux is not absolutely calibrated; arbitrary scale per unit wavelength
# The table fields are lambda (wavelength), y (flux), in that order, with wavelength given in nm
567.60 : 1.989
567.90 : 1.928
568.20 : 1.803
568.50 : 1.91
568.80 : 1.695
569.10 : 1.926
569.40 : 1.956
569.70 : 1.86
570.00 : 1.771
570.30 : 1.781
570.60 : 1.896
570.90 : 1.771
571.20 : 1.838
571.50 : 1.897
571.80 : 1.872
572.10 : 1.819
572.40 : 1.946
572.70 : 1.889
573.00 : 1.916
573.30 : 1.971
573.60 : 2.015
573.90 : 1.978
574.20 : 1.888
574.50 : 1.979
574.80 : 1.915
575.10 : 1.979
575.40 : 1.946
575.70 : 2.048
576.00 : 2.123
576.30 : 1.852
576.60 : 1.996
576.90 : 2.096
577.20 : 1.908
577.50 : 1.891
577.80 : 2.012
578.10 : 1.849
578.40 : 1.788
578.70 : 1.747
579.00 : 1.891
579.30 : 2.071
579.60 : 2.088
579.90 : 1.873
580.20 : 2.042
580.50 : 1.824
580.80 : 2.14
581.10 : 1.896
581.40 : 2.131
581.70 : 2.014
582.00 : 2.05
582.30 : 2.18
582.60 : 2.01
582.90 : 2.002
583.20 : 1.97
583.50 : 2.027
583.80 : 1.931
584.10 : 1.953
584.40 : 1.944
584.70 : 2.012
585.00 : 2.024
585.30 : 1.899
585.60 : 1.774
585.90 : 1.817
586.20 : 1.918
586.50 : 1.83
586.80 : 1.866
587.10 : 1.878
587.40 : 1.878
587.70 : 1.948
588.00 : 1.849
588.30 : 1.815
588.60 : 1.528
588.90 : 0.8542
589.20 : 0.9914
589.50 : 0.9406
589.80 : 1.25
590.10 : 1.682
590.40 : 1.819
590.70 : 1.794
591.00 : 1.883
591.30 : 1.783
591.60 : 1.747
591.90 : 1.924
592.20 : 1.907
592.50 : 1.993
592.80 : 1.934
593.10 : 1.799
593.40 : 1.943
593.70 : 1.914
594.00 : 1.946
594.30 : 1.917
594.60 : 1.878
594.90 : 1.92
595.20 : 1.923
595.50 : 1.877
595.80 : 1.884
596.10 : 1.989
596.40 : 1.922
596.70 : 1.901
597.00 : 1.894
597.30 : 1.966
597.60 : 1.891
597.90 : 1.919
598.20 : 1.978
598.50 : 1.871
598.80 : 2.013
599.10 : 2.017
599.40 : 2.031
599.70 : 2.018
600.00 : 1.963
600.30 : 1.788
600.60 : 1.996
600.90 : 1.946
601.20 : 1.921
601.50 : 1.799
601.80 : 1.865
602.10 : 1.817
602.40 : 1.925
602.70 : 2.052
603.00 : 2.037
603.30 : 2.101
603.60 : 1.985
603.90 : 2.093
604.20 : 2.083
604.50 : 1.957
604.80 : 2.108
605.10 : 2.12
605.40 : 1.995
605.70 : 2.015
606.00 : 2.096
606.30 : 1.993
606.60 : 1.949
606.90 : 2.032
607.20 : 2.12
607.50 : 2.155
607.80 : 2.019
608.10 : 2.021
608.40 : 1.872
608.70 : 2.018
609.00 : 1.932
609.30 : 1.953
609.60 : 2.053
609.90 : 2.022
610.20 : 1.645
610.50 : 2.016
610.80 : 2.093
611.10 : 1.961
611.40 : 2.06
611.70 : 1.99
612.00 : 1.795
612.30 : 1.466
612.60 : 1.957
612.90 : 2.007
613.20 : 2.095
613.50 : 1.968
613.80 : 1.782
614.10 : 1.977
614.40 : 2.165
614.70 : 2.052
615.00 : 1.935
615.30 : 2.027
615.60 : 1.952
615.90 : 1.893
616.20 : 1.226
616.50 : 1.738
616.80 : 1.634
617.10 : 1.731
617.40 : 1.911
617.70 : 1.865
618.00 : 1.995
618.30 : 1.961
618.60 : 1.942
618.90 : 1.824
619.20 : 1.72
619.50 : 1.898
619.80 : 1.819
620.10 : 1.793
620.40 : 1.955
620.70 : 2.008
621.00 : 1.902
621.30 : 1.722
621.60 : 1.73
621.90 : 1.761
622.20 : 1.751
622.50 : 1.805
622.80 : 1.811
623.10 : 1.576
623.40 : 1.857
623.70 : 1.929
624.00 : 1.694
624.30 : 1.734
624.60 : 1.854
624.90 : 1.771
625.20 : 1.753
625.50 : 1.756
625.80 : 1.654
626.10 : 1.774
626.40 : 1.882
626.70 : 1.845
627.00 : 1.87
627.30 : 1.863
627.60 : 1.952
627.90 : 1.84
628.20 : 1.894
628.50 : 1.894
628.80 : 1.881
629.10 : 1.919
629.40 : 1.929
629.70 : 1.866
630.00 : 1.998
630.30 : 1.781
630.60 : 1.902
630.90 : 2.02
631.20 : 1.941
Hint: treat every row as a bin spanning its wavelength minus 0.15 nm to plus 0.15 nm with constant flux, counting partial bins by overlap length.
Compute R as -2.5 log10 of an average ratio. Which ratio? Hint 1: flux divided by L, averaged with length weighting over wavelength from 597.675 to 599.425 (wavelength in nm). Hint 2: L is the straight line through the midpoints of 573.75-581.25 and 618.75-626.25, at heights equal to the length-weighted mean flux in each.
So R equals -0.05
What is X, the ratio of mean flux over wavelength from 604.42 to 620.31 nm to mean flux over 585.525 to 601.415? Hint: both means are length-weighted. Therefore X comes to 1.1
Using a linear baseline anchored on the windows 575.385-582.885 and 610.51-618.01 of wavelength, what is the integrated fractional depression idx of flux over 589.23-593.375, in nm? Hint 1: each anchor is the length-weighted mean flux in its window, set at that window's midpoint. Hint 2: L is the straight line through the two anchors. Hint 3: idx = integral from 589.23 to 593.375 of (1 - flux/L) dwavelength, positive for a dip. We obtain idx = 0.50 nm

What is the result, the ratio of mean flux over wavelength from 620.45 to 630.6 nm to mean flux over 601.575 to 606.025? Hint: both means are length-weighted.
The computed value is 0.9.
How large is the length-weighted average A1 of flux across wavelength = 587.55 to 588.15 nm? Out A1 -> 1.9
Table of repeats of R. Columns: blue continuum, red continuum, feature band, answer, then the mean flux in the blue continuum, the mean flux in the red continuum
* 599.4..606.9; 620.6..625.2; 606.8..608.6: -0.052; 1.99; 1.79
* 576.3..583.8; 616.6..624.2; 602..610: -0.080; 1.98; 1.82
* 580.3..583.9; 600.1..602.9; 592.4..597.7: 0.015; 2.02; 1.9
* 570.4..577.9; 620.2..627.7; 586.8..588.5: 0.022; 1.94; 1.81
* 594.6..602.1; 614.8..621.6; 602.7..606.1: -0.085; 1.93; 1.84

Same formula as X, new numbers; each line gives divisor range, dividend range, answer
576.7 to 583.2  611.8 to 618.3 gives 0.95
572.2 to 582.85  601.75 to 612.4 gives 1.01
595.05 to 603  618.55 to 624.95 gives 0.94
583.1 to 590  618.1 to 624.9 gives 1.05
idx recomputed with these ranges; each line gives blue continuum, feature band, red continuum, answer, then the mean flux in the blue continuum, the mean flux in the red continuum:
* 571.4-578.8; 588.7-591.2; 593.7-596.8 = 0.662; 1.93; 1.92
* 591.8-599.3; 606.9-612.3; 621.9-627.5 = -0.323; 1.93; 1.79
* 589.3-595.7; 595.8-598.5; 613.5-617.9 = -0.181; 1.79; 1.85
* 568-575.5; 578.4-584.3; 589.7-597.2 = -0.344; 1.89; 1.86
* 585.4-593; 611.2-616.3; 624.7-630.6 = -0.318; 1.71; 1.85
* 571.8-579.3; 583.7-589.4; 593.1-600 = 0.501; 1.94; 1.93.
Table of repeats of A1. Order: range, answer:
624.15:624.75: 1.79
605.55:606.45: 2.03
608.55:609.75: 1.99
